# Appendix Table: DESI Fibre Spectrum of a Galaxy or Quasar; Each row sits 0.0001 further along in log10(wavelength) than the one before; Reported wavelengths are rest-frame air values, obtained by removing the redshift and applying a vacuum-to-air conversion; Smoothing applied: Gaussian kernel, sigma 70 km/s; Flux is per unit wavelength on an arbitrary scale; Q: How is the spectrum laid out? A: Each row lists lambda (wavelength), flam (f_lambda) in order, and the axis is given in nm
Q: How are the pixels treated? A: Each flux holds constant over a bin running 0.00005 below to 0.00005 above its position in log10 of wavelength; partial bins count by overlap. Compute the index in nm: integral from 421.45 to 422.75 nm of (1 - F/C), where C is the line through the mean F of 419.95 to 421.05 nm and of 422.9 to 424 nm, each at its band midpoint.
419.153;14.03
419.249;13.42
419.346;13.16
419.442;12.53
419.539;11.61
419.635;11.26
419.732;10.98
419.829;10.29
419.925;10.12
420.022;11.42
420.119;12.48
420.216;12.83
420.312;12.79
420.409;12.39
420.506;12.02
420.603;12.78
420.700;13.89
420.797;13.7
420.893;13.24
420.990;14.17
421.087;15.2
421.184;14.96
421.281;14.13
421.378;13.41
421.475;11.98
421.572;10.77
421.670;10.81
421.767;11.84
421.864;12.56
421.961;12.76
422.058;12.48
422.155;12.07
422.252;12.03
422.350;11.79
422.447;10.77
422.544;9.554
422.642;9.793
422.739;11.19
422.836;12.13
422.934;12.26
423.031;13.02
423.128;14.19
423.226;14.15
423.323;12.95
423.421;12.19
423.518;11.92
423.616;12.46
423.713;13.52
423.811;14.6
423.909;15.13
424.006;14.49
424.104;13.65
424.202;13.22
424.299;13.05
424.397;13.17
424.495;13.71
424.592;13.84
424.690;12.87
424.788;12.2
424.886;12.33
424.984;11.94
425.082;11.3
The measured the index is 0.17 nm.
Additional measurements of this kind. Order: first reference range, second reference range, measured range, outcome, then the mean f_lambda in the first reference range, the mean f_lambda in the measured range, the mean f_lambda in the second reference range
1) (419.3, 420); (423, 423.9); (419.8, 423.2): -0.01 nm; 11.4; 12.4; 13.3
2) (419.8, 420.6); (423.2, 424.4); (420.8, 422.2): -0.05 nm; 11.9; 12.9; 13.4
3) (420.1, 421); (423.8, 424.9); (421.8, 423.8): 0.16 nm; 13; 12.2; 13.5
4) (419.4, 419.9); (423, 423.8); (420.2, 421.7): -0.15 nm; 11.3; 13.1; 13.1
